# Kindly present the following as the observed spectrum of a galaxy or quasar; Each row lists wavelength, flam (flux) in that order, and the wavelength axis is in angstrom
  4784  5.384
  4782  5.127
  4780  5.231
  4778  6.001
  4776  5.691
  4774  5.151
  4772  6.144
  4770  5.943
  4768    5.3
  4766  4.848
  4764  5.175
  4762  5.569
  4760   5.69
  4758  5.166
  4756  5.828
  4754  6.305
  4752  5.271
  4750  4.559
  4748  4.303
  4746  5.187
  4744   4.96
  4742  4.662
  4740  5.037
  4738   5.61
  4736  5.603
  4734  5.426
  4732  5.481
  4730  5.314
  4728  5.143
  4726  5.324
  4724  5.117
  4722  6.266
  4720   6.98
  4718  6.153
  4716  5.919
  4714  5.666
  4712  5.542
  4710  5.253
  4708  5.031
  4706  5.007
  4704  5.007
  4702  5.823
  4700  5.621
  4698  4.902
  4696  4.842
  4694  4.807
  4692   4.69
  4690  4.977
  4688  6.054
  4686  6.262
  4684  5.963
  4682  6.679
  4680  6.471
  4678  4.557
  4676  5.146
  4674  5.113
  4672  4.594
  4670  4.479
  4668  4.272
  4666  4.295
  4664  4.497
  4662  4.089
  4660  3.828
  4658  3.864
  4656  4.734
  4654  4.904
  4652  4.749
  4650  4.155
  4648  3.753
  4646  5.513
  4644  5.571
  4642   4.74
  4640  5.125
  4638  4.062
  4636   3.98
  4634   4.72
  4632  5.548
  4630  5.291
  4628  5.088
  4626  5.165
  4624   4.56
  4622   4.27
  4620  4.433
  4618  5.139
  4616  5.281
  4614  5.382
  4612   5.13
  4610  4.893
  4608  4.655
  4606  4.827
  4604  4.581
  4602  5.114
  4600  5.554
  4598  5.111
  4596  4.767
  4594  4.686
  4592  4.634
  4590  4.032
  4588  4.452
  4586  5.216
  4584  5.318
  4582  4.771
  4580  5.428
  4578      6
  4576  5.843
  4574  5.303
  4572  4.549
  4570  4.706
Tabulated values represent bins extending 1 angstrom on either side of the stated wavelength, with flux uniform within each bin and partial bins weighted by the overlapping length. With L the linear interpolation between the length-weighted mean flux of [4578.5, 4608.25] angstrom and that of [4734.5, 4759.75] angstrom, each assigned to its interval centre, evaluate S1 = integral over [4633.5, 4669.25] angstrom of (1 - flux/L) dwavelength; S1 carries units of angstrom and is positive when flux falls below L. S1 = 3.8 angstrom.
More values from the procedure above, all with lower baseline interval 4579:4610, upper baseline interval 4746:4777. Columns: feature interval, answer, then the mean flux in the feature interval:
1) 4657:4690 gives 0.7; 5.01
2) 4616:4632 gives 0.2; 4.92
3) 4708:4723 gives -1.9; 5.91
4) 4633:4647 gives 0.6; 4.82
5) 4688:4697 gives 0.4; 4.97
